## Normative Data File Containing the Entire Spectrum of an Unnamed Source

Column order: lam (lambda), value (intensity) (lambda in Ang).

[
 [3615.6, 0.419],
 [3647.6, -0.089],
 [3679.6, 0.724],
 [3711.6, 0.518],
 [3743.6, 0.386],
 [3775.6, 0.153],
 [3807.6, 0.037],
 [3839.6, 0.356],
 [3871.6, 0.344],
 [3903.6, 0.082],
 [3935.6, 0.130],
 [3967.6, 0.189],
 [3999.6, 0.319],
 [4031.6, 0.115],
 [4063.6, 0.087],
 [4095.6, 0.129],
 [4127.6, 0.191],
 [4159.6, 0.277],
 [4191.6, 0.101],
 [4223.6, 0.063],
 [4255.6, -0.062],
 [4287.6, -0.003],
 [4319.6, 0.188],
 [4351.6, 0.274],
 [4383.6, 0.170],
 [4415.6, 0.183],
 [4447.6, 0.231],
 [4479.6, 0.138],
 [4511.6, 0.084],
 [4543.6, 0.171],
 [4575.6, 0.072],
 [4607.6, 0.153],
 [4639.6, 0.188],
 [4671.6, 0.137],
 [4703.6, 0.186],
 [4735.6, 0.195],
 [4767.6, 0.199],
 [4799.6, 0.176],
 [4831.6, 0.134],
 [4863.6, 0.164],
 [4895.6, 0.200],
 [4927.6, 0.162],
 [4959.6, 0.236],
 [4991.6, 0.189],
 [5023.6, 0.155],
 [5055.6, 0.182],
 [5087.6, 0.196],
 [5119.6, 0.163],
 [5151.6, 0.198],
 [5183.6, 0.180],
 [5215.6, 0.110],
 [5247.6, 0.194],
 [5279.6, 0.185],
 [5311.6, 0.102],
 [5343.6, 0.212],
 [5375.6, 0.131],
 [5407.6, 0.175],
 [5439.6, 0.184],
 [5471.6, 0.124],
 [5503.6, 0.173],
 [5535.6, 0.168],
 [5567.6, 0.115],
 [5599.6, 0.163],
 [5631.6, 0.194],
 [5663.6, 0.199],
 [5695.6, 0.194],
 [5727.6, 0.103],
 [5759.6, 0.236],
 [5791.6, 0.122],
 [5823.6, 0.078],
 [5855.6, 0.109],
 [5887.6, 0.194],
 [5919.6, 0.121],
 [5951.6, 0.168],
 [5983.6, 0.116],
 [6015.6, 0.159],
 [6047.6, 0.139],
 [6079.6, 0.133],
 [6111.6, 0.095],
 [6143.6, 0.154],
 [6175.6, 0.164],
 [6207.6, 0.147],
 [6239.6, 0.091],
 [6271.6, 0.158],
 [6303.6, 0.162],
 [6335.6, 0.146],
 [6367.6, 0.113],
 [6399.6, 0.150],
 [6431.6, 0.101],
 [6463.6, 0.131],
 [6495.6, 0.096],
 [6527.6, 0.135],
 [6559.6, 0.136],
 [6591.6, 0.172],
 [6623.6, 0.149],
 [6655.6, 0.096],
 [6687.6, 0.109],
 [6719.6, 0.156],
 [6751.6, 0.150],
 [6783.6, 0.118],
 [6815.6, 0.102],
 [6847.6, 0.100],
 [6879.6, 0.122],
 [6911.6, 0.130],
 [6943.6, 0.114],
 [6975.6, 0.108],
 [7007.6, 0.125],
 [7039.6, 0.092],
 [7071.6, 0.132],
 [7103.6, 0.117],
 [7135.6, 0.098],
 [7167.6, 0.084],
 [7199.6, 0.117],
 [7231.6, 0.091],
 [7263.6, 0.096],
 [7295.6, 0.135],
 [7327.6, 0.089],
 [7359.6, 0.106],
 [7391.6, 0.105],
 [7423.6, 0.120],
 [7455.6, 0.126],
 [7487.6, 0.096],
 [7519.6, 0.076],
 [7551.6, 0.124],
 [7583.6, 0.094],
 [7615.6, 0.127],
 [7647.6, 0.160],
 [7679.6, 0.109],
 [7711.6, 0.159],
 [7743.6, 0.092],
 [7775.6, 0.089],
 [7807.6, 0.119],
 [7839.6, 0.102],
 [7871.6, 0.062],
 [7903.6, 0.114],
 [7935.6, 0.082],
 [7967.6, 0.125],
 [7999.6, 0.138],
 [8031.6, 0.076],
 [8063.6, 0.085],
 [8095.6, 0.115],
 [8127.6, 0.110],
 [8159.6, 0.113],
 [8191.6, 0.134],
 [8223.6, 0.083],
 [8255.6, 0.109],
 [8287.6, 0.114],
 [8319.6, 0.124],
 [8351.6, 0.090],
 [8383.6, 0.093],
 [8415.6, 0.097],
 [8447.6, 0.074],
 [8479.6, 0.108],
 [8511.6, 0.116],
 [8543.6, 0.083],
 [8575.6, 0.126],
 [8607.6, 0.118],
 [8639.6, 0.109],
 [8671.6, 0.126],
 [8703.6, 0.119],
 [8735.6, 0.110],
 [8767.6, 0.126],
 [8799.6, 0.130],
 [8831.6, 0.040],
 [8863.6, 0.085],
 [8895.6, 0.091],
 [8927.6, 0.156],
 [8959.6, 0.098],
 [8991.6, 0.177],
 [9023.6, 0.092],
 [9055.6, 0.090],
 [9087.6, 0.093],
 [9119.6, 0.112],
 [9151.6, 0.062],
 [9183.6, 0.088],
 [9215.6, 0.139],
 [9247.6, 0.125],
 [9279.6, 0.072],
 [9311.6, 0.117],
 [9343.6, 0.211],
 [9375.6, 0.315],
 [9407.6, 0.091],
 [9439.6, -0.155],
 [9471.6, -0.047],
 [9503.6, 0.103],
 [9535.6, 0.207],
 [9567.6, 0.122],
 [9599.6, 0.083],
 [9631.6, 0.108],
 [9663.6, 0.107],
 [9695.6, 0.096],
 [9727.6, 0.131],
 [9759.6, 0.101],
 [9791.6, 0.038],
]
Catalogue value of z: 0.17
